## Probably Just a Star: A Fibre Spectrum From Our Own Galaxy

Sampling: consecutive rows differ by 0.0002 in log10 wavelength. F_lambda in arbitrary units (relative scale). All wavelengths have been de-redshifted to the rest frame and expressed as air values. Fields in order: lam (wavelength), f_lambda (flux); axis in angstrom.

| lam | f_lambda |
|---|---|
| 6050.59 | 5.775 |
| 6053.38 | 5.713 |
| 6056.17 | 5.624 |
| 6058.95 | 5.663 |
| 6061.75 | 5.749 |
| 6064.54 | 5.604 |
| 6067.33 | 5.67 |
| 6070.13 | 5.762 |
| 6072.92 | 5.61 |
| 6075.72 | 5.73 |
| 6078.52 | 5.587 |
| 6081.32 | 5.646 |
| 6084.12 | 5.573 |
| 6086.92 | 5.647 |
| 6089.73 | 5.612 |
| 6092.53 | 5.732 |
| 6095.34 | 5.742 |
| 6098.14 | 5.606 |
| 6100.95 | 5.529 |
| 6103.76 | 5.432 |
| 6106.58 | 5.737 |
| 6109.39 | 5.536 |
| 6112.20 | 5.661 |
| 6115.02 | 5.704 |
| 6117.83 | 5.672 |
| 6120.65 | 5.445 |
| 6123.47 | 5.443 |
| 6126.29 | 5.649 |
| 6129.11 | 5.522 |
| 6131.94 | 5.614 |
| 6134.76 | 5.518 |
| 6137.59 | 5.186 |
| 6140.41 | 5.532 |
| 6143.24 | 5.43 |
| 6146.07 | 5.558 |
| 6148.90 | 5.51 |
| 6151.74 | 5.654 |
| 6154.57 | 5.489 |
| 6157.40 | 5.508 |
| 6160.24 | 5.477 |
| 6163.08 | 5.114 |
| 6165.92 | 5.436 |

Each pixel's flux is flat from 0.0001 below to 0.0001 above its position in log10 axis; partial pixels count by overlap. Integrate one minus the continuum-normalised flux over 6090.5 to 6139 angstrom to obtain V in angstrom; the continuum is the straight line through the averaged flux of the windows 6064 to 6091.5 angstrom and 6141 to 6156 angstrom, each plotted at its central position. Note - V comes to 0.1 angstrom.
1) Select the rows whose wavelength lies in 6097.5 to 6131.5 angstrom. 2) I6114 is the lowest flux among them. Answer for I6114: 5.432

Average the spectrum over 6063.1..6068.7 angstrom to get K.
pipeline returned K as 5.64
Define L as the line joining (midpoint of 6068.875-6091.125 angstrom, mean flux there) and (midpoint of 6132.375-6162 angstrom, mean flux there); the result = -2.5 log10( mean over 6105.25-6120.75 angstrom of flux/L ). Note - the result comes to -0.01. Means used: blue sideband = 5.64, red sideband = 5.49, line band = 5.64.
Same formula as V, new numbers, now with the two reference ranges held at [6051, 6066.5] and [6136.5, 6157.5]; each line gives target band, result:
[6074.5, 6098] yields -0.15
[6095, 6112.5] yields -0.04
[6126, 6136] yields -0.08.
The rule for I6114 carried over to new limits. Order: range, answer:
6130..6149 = 5.186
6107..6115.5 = 5.536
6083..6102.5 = 5.529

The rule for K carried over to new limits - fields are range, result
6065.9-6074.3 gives 5.68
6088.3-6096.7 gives 5.69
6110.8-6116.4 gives 5.68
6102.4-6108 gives 5.58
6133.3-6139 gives 5.36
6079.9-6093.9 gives 5.64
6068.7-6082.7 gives 5.67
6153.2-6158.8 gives 5.5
